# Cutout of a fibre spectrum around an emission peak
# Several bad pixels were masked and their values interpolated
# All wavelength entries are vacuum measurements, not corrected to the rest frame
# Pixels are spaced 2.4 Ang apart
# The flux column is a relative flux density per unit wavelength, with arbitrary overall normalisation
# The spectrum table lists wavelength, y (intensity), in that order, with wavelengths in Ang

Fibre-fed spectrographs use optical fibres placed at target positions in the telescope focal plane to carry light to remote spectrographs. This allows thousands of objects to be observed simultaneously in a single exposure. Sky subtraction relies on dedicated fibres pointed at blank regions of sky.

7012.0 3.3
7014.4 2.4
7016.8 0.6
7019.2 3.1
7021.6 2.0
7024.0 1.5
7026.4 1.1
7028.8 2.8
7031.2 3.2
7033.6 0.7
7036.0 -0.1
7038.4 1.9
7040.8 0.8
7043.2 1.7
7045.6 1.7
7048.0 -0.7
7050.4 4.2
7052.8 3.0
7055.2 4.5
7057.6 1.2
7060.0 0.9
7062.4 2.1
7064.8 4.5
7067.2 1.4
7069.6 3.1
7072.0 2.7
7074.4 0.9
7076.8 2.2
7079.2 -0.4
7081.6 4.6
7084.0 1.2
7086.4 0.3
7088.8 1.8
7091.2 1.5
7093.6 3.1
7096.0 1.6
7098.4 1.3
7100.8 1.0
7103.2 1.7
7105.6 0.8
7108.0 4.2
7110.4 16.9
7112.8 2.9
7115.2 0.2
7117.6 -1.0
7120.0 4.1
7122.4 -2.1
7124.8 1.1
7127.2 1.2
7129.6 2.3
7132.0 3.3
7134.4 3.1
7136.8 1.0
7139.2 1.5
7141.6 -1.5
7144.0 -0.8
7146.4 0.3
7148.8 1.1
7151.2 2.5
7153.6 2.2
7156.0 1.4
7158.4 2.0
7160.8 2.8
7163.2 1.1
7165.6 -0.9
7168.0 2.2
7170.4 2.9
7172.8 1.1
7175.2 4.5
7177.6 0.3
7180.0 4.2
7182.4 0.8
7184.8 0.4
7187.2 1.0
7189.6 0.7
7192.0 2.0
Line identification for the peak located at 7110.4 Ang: H-alpha 6563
